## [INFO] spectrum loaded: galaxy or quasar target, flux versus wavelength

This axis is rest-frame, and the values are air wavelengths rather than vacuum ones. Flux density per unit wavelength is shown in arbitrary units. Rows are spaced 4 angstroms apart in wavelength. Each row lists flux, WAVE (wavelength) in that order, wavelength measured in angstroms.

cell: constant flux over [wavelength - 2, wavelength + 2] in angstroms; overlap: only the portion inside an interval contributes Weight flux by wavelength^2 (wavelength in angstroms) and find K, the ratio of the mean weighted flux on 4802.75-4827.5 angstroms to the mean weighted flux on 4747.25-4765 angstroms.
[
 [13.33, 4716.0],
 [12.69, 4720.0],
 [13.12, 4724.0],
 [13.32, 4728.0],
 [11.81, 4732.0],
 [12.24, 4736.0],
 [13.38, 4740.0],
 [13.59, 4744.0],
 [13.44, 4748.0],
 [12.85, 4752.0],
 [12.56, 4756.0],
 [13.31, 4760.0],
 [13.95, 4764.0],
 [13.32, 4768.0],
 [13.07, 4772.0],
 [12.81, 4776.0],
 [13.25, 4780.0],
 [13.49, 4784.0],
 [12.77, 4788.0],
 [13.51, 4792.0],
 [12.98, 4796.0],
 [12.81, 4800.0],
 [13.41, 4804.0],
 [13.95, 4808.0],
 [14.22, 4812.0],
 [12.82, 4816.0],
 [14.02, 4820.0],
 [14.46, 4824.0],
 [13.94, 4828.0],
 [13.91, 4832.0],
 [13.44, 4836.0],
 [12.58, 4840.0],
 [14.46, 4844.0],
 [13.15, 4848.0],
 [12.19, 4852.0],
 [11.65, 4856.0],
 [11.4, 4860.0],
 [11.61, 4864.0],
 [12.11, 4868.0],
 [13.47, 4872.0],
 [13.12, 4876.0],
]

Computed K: 1.1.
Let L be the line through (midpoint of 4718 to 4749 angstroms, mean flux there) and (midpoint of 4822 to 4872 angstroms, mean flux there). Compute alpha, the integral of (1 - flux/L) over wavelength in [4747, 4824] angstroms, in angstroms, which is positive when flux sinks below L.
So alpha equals -2.3 angstroms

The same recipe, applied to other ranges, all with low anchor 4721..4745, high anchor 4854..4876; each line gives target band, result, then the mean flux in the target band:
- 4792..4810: -1.17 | 13.3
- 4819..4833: -1.97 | 14.1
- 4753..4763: -0.23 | 13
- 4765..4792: -1.19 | 13.2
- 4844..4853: -0.65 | 13.1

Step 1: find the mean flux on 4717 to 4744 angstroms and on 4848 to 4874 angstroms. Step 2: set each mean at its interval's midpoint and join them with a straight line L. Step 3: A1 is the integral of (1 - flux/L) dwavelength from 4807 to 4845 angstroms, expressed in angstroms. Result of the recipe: -4.4 angstroms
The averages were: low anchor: 12.8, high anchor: 12.2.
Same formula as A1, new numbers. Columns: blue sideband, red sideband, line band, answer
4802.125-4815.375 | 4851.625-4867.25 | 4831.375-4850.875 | -1.5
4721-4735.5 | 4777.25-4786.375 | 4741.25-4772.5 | -0.6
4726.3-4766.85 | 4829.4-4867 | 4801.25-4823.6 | -1.5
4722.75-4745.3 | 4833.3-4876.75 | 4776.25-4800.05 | -0.7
